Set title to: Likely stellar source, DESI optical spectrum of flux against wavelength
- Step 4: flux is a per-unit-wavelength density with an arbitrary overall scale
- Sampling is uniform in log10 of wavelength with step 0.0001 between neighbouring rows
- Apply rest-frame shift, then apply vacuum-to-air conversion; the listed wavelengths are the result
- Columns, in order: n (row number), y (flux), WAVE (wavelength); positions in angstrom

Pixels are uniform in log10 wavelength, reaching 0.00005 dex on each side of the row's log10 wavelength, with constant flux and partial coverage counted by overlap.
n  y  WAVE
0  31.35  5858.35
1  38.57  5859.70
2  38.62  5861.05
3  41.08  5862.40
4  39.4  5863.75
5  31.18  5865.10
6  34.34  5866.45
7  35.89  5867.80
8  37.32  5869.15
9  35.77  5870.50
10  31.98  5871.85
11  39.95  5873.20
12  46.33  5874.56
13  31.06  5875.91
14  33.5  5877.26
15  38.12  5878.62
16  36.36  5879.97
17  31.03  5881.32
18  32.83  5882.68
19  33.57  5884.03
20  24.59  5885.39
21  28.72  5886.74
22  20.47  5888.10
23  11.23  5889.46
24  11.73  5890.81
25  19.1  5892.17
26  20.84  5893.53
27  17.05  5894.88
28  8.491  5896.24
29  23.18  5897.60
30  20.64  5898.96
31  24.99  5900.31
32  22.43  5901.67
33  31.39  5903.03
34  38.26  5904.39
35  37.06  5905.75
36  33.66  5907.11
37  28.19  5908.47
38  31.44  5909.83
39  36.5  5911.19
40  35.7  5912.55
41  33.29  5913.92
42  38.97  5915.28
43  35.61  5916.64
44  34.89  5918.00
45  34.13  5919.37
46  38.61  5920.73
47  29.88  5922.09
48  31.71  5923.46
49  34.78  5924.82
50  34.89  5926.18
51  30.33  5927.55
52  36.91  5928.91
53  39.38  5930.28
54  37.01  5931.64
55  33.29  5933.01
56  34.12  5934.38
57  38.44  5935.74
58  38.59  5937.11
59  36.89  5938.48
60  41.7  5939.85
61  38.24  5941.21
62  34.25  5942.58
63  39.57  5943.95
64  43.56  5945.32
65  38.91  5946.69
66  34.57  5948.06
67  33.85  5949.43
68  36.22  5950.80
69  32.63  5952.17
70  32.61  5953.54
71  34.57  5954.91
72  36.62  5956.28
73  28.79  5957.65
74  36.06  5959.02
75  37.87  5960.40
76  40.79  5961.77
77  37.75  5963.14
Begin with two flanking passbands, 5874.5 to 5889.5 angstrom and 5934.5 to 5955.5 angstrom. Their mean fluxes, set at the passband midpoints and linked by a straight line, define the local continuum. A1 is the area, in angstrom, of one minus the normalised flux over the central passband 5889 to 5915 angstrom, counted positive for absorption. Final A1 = 5.6 angstrom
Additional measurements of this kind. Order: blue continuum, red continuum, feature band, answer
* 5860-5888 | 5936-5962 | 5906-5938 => 1.0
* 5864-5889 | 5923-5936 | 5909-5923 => -0.1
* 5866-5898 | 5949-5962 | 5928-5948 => -2.6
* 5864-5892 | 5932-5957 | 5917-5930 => 0.2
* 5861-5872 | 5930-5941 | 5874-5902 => 8.5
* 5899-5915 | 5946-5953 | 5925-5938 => -0.8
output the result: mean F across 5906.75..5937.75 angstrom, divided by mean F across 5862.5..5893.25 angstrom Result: 1.12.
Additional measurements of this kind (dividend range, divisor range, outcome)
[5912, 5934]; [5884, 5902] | 1.75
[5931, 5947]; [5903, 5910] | 1.12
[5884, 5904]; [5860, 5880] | 0.57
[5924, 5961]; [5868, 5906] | 1.28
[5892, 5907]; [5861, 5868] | 0.67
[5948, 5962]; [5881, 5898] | 1.62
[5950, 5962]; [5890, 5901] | 1.92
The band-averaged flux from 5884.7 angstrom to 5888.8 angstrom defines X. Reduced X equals 24.5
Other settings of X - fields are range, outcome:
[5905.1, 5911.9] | 33.4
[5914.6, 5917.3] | 37.3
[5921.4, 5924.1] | 30.8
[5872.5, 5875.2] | 42.9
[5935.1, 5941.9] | 38.8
